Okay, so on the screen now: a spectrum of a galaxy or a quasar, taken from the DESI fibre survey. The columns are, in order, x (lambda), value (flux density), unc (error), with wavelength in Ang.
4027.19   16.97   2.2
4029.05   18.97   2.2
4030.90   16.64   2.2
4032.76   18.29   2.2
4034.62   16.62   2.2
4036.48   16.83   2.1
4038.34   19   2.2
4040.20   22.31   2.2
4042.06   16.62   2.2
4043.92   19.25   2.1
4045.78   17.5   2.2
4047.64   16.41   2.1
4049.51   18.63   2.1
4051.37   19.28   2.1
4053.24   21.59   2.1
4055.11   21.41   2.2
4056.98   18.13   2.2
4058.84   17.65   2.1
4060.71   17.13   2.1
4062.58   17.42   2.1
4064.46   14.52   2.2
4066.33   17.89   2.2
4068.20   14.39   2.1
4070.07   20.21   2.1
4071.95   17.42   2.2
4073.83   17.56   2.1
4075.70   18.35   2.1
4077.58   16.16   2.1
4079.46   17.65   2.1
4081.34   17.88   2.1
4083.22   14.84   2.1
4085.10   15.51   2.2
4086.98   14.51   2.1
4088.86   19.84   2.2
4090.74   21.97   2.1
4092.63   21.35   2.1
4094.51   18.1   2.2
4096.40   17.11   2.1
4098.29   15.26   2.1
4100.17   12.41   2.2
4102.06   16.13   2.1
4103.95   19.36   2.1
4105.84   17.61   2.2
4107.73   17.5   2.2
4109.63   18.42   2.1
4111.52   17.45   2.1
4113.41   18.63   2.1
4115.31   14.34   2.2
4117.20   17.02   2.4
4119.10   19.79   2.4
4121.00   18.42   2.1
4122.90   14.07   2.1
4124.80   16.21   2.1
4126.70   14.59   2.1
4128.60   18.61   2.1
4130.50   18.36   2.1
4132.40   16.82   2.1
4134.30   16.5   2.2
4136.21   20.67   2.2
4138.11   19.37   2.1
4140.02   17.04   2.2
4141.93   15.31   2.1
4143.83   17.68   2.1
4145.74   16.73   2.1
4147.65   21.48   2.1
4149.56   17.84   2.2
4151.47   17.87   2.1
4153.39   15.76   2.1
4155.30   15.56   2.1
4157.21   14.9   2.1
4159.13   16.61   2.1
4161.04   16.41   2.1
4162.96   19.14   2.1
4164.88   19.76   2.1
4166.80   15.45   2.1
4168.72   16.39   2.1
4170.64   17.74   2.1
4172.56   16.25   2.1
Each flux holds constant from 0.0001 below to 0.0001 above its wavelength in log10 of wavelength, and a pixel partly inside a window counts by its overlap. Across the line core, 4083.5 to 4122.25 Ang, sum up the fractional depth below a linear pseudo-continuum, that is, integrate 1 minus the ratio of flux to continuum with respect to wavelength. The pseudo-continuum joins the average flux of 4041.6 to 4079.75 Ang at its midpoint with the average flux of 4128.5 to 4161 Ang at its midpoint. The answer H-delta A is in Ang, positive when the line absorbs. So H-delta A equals 0.4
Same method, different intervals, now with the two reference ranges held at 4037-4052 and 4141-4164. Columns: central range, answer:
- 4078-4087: 0.9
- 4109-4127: 0.7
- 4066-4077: 0.4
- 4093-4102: 0.9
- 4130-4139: -0.5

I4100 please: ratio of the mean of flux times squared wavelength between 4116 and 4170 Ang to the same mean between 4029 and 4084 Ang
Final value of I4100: 1.0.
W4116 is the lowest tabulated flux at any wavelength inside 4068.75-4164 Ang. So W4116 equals 12.41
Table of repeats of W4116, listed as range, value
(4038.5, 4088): 14.39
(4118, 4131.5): 14.07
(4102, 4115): 16.13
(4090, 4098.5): 15.26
